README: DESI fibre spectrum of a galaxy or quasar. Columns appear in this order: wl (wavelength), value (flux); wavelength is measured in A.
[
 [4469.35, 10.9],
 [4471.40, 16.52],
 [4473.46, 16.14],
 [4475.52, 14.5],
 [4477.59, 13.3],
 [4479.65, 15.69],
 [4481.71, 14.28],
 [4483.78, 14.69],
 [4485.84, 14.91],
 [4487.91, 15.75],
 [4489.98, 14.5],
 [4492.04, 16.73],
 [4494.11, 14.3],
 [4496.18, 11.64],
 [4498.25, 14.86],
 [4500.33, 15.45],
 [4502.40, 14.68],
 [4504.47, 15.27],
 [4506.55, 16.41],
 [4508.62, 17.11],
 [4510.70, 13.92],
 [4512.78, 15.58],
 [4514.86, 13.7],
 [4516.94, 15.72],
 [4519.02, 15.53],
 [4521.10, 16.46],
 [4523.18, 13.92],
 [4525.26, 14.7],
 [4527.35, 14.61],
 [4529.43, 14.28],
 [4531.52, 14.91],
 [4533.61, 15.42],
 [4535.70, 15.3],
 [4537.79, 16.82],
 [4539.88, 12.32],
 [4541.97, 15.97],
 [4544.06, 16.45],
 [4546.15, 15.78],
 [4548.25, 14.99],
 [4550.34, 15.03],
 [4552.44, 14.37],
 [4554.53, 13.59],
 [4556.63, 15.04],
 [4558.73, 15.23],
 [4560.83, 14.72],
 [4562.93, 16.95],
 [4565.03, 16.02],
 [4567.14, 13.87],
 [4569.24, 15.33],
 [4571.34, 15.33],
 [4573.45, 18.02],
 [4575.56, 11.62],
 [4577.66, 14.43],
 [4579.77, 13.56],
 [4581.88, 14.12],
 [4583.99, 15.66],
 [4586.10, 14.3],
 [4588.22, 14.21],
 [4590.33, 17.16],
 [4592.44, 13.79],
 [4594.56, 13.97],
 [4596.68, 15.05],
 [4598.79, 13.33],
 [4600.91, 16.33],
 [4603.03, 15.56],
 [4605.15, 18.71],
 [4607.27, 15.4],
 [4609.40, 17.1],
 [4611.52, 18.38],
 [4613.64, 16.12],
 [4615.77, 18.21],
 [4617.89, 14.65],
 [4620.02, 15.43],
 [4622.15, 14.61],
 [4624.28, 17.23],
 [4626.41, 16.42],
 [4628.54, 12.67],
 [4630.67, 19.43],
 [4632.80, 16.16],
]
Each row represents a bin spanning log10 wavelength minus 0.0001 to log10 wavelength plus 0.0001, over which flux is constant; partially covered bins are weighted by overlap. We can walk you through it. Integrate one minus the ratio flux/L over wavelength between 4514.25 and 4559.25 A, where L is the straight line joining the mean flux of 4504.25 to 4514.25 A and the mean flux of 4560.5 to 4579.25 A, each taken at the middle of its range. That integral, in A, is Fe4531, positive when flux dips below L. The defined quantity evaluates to 1.1 A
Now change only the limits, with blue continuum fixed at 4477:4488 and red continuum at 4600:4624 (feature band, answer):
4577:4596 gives 1.8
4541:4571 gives 0.9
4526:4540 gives 0.4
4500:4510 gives -0.5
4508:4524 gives 0.0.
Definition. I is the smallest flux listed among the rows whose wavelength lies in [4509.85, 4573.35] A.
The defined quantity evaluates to 12.32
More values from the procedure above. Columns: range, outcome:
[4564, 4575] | 13.87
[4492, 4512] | 11.64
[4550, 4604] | 11.62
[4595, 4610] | 13.33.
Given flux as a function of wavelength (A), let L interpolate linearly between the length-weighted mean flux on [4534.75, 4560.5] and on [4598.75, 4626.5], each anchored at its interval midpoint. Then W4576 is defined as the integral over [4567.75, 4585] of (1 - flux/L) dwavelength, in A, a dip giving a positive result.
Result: 1.0 A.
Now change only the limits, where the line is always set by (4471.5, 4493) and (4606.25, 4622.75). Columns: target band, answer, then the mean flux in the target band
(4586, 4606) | 1.1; 15.2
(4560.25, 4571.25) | 0.3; 15.4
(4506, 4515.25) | 0.0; 15.4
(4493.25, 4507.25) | 0.6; 14.6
